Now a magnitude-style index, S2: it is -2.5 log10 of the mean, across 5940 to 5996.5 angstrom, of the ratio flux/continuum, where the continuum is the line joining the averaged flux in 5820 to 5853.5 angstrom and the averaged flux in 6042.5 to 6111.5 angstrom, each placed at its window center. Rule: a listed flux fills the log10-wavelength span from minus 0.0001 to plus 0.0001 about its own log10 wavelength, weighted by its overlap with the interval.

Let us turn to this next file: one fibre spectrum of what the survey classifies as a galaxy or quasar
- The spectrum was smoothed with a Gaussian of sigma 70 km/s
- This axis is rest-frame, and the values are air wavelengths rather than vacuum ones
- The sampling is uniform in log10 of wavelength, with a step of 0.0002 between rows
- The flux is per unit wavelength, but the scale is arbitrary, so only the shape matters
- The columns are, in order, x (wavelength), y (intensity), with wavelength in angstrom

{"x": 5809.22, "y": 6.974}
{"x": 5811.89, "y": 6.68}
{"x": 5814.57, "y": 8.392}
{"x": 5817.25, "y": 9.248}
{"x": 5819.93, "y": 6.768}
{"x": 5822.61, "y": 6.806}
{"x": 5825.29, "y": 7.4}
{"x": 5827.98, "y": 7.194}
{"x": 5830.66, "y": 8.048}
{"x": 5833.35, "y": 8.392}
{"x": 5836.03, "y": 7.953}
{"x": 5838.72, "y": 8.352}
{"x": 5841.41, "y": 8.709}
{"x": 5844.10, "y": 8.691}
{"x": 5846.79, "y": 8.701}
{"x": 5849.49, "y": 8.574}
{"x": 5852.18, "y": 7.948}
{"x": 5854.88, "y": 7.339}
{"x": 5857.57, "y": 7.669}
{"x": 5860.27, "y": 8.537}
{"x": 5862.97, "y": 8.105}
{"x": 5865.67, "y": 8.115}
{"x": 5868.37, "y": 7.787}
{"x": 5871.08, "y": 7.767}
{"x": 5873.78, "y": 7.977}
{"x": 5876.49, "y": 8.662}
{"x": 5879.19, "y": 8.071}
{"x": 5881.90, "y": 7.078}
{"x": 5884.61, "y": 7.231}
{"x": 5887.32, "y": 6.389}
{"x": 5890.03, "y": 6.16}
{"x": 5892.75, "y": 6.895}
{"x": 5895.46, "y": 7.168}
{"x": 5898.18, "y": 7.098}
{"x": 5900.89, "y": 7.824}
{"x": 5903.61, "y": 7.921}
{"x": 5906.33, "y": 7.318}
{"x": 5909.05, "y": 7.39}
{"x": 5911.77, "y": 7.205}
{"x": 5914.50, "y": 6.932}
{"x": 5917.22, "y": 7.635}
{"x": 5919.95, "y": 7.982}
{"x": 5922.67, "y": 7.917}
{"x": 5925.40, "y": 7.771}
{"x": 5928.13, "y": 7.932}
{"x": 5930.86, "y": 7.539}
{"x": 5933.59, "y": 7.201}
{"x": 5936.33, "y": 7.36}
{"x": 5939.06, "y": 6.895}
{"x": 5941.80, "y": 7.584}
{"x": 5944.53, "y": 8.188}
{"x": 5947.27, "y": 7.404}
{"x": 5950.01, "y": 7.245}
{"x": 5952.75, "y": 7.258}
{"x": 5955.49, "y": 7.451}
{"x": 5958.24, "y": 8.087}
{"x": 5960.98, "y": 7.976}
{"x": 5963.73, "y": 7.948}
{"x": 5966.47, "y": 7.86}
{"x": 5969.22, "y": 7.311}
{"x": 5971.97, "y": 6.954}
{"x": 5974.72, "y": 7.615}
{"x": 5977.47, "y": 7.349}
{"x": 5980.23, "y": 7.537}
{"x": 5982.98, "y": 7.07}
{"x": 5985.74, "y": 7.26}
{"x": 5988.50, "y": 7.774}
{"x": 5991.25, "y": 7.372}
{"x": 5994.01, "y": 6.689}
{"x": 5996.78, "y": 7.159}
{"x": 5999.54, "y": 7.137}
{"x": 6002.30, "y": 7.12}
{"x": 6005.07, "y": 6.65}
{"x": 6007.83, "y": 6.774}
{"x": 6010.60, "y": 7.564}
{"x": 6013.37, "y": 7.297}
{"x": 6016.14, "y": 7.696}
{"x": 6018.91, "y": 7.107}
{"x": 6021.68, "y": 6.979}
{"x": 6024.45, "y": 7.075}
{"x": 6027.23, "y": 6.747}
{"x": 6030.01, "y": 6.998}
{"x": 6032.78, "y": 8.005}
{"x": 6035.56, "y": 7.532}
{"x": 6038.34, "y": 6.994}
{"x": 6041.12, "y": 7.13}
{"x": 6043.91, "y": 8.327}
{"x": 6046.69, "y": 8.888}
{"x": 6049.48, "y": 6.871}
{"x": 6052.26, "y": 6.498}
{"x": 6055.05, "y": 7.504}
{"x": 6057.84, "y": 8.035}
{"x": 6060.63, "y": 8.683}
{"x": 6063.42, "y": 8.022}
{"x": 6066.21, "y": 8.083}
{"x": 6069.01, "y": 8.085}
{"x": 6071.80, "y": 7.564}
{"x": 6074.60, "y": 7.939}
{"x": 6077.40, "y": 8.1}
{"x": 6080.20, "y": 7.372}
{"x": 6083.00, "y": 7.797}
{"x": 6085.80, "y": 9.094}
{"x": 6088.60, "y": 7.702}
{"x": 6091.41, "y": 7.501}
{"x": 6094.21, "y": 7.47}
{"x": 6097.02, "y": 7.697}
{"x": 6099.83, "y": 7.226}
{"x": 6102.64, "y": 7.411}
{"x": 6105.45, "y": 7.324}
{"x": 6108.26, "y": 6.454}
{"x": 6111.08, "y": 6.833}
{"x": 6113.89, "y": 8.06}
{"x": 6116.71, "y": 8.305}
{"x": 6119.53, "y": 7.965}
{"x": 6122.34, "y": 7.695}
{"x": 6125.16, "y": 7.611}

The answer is 0.05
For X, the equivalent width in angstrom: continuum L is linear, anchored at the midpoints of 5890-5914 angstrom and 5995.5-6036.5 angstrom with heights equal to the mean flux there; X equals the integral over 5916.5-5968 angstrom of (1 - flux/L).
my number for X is -2.9 angstrom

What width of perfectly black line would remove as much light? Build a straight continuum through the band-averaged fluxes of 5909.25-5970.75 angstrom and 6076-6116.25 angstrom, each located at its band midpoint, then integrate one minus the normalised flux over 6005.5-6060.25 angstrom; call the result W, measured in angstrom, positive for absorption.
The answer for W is 1.5 angstrom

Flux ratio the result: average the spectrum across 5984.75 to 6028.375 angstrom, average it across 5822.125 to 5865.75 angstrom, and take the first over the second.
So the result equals 0.9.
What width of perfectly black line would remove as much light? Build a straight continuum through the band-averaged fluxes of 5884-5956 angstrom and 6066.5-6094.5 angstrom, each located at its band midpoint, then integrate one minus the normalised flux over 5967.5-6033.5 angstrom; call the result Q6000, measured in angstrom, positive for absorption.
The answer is 3.6 angstrom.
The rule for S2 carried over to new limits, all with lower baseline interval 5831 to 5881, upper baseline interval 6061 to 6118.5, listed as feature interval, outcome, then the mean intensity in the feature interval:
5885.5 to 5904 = 0.15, 7.02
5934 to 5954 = 0.08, 7.41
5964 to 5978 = 0.07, 7.47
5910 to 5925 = 0.07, 7.55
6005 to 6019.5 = 0.09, 7.24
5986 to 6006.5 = 0.11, 7.14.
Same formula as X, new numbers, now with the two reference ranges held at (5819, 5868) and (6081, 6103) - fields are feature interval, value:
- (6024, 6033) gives 0.79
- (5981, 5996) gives 1.14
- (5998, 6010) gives 1.32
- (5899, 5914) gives 0.82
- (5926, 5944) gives 0.95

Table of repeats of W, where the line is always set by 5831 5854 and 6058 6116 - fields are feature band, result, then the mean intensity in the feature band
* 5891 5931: 3.4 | 7.49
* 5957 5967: 0.1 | 7.98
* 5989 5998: 0.9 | 7.14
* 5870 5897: 3.1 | 7.33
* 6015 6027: 1.1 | 7.16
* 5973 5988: 1.2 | 7.38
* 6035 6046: 0.4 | 7.58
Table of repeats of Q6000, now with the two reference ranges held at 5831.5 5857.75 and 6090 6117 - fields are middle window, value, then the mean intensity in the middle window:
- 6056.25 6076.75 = -1.5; 8.05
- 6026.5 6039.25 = 0.6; 7.29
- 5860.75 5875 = 0.3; 7.99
